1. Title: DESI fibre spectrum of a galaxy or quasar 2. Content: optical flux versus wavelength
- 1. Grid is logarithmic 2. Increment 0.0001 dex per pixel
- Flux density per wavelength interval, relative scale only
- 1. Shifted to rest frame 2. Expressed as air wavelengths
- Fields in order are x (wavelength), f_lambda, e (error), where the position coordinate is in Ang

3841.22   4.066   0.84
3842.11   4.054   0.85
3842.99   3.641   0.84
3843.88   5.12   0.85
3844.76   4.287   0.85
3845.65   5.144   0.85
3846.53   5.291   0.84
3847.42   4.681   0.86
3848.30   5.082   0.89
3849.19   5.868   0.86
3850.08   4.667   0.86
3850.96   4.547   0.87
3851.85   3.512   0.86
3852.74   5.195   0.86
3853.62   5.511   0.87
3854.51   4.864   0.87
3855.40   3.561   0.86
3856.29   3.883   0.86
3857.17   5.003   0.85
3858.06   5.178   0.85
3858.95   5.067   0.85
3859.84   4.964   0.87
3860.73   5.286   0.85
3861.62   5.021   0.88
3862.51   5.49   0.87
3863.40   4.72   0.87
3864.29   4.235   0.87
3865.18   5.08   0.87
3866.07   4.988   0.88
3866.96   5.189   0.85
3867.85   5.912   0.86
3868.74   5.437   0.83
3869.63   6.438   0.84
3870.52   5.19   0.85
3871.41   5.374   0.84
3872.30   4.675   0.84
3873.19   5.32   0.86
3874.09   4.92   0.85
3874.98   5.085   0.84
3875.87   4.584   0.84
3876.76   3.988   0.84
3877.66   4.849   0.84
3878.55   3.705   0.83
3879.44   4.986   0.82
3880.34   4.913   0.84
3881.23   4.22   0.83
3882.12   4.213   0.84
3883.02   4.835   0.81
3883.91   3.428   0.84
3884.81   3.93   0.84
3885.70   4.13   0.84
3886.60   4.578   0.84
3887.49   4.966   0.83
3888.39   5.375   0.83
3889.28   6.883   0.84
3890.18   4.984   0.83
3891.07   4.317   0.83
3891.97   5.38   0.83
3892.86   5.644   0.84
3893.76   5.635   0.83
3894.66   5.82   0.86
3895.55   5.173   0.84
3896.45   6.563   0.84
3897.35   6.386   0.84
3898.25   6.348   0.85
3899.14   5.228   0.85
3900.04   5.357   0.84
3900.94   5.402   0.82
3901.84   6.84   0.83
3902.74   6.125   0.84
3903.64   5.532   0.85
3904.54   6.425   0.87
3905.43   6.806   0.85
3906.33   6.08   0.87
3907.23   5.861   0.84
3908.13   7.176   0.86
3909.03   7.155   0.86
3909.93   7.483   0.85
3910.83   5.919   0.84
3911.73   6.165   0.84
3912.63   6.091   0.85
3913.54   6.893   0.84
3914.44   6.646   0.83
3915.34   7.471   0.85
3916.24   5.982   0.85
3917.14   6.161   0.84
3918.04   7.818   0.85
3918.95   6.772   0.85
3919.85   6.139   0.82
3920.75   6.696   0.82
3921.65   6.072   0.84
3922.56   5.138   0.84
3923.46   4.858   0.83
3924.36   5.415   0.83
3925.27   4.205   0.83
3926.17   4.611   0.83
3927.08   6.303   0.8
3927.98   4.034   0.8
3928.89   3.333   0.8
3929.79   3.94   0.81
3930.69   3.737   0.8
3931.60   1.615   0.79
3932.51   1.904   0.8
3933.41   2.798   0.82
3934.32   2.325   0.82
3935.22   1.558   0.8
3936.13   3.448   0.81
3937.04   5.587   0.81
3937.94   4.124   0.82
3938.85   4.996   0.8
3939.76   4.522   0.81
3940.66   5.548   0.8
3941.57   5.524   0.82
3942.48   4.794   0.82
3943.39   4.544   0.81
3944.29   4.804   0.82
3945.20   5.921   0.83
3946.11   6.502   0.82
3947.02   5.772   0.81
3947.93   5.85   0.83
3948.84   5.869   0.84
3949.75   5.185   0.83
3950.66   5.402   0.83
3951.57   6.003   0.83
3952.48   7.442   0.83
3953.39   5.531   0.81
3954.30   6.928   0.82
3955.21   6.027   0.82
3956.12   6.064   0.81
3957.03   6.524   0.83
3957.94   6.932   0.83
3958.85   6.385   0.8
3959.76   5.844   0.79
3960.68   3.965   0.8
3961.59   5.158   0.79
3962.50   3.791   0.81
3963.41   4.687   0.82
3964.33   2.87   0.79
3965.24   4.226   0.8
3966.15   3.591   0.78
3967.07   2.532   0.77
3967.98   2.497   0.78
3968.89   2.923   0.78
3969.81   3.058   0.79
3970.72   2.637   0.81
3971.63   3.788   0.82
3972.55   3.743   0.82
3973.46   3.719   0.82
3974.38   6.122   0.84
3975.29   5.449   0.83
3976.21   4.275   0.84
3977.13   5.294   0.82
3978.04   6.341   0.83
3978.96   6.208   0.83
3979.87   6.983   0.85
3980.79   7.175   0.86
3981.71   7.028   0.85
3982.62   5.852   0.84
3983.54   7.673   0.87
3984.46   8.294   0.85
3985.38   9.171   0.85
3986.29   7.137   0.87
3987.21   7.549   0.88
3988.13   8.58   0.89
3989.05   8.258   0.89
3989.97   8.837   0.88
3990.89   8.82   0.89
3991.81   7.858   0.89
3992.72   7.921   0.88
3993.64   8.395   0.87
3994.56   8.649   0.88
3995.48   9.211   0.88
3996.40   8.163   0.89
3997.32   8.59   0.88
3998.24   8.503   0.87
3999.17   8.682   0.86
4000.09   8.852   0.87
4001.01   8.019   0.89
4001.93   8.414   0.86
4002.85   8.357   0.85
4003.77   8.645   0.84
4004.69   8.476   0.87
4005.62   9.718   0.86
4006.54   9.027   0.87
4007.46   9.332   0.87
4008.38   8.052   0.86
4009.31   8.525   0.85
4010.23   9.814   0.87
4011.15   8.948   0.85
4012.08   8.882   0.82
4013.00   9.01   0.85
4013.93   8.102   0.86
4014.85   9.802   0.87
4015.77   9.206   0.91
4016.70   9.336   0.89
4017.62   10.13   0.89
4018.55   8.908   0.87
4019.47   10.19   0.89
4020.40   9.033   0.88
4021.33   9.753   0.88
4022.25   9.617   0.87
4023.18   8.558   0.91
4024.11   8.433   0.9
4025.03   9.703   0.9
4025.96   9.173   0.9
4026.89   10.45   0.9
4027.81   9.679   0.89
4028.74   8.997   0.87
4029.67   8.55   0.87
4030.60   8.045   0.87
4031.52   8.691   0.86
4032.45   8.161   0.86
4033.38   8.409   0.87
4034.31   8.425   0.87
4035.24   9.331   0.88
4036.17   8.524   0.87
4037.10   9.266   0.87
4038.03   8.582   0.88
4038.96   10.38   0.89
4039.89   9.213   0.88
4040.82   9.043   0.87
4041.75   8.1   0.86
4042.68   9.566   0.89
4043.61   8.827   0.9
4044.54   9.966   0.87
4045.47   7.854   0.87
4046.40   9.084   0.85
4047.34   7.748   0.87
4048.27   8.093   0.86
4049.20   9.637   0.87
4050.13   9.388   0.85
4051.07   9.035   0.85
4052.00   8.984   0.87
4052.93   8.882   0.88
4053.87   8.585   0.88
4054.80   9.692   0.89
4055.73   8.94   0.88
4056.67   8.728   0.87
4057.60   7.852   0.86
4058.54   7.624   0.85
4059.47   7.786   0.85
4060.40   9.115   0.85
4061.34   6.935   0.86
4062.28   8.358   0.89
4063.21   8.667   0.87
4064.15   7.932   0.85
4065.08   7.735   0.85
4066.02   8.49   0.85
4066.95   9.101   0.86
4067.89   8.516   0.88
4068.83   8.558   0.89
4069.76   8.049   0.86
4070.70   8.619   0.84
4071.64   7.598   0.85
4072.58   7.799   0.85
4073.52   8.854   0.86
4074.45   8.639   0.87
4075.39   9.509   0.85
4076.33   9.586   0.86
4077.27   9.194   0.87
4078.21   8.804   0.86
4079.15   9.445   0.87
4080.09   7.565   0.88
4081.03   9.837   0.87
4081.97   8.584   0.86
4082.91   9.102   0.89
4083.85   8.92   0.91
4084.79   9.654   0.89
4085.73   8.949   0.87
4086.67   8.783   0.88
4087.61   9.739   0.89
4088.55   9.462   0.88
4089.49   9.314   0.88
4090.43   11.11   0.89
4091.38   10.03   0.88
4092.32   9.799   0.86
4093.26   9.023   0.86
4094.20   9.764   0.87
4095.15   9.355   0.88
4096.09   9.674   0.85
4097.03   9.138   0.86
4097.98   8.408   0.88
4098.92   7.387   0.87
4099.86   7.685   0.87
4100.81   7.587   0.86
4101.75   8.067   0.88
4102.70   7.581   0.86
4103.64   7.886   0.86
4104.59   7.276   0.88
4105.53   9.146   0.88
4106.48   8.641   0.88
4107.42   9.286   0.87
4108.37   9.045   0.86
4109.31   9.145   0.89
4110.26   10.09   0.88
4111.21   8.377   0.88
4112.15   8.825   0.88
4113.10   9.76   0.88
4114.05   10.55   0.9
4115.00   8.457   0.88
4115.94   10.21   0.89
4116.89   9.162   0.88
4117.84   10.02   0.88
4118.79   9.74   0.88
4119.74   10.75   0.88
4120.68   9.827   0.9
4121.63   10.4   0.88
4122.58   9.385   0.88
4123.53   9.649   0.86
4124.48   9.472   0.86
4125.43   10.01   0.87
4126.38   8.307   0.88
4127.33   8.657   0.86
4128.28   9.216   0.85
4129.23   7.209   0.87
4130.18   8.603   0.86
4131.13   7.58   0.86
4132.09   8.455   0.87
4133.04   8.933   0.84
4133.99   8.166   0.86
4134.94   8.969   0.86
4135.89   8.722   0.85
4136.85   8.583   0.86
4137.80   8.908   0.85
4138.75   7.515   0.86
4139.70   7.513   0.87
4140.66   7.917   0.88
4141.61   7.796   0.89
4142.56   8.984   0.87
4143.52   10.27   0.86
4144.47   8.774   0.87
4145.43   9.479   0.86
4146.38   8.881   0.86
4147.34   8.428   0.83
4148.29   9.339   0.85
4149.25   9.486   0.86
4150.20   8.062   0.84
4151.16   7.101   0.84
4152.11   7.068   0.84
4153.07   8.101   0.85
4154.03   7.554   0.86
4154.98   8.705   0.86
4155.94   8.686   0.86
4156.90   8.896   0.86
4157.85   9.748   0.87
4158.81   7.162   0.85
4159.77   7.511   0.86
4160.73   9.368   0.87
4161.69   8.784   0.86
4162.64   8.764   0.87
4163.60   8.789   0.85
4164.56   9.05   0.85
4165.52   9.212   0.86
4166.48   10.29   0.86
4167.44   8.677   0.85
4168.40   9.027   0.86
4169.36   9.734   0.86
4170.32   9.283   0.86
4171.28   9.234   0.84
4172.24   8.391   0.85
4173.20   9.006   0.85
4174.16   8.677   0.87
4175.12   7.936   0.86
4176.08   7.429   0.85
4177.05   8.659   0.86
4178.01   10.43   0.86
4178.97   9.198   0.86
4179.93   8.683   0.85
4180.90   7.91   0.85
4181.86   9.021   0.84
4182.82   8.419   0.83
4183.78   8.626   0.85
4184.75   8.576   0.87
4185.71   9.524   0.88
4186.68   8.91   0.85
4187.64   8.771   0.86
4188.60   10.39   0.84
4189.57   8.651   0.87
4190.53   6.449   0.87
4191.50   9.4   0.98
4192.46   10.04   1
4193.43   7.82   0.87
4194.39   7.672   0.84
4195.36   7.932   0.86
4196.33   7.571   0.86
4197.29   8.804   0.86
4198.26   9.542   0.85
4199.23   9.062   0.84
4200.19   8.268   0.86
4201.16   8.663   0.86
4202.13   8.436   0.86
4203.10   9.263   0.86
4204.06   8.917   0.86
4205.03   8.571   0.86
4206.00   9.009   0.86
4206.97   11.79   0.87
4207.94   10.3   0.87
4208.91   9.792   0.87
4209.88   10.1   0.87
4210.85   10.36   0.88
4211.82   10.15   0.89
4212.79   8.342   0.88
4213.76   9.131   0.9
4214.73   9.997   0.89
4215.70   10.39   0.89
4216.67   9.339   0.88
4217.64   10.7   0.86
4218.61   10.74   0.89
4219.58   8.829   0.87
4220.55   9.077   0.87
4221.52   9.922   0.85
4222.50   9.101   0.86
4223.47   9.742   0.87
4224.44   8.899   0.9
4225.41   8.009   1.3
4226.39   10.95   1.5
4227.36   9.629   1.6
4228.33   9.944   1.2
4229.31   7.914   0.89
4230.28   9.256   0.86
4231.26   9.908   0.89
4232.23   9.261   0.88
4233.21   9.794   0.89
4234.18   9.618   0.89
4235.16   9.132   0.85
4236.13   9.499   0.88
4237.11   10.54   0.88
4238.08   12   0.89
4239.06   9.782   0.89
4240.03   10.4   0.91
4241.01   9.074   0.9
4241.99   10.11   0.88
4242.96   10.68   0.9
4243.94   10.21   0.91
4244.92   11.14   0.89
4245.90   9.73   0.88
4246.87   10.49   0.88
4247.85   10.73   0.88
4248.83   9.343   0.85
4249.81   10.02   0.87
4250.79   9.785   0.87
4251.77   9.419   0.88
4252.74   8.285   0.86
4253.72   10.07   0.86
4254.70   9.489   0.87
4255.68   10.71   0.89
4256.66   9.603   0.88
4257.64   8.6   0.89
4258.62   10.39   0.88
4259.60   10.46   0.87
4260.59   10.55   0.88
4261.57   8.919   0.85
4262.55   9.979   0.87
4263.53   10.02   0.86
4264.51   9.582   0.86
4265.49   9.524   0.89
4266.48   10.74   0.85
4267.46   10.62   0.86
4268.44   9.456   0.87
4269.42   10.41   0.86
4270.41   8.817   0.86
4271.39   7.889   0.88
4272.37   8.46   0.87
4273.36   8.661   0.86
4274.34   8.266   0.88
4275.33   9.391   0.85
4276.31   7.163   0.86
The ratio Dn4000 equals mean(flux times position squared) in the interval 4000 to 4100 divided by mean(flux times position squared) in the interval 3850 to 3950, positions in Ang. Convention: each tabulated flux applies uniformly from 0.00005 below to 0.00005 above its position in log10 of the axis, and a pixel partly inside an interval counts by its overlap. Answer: 1.86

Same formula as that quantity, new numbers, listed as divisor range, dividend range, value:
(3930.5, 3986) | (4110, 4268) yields 2.06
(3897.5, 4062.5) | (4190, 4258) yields 1.53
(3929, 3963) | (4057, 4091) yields 1.88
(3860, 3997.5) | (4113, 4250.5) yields 1.88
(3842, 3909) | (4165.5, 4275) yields 2.16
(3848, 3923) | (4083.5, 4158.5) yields 1.84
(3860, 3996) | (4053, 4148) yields 1.75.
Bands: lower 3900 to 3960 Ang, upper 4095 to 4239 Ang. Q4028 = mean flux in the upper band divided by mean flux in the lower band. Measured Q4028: 1.63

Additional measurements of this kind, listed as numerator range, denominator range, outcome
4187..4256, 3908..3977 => 1.89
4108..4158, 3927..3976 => 1.94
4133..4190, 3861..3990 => 1.63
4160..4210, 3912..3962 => 1.69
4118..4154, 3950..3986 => 1.64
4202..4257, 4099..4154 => 1.11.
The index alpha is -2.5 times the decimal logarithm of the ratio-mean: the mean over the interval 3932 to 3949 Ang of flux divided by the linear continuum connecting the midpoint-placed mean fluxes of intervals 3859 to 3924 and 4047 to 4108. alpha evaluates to 0.38 mag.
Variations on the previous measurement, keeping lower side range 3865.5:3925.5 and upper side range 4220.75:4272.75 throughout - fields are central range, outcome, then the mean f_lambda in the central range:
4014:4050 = -0.249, 9.06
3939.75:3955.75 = 0.092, 5.71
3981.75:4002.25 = -0.216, 8.22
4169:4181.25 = 0.011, 8.81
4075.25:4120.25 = -0.144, 9.11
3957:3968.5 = 0.389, 4.46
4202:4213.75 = -0.036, 9.6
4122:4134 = -0.055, 8.78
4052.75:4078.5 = -0.121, 8.5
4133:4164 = 0.009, 8.51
